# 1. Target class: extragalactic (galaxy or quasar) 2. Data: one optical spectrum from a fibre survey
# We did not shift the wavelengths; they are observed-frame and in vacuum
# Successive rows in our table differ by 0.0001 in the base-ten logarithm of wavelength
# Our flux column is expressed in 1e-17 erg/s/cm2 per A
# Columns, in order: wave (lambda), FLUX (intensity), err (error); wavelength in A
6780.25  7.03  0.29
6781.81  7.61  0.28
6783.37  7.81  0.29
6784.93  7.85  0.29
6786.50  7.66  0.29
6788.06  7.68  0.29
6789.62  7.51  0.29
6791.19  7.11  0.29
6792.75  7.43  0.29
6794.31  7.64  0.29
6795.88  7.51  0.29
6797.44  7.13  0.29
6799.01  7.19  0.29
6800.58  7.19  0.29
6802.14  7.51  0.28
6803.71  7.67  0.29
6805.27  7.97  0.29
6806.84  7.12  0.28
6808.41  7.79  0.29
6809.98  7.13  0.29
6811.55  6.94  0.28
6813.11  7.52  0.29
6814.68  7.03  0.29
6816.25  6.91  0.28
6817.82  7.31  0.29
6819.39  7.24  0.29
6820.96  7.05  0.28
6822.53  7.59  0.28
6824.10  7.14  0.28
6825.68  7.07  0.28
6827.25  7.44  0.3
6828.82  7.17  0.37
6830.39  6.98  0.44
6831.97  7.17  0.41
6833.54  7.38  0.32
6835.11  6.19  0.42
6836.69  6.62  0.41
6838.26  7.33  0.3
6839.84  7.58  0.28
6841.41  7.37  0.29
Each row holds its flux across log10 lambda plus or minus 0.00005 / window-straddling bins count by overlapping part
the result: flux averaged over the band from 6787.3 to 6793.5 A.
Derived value 7.43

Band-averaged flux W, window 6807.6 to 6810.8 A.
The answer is 7.44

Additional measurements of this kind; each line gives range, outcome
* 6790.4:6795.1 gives 7.39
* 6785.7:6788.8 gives 7.66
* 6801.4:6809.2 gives 7.61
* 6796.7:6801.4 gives 7.17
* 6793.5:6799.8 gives 7.36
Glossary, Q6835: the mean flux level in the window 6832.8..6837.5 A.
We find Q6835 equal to 6.73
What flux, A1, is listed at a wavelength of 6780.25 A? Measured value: 7.03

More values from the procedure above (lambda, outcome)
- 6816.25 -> 6.91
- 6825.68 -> 7.07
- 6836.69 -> 6.62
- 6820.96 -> 7.05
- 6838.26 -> 7.33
